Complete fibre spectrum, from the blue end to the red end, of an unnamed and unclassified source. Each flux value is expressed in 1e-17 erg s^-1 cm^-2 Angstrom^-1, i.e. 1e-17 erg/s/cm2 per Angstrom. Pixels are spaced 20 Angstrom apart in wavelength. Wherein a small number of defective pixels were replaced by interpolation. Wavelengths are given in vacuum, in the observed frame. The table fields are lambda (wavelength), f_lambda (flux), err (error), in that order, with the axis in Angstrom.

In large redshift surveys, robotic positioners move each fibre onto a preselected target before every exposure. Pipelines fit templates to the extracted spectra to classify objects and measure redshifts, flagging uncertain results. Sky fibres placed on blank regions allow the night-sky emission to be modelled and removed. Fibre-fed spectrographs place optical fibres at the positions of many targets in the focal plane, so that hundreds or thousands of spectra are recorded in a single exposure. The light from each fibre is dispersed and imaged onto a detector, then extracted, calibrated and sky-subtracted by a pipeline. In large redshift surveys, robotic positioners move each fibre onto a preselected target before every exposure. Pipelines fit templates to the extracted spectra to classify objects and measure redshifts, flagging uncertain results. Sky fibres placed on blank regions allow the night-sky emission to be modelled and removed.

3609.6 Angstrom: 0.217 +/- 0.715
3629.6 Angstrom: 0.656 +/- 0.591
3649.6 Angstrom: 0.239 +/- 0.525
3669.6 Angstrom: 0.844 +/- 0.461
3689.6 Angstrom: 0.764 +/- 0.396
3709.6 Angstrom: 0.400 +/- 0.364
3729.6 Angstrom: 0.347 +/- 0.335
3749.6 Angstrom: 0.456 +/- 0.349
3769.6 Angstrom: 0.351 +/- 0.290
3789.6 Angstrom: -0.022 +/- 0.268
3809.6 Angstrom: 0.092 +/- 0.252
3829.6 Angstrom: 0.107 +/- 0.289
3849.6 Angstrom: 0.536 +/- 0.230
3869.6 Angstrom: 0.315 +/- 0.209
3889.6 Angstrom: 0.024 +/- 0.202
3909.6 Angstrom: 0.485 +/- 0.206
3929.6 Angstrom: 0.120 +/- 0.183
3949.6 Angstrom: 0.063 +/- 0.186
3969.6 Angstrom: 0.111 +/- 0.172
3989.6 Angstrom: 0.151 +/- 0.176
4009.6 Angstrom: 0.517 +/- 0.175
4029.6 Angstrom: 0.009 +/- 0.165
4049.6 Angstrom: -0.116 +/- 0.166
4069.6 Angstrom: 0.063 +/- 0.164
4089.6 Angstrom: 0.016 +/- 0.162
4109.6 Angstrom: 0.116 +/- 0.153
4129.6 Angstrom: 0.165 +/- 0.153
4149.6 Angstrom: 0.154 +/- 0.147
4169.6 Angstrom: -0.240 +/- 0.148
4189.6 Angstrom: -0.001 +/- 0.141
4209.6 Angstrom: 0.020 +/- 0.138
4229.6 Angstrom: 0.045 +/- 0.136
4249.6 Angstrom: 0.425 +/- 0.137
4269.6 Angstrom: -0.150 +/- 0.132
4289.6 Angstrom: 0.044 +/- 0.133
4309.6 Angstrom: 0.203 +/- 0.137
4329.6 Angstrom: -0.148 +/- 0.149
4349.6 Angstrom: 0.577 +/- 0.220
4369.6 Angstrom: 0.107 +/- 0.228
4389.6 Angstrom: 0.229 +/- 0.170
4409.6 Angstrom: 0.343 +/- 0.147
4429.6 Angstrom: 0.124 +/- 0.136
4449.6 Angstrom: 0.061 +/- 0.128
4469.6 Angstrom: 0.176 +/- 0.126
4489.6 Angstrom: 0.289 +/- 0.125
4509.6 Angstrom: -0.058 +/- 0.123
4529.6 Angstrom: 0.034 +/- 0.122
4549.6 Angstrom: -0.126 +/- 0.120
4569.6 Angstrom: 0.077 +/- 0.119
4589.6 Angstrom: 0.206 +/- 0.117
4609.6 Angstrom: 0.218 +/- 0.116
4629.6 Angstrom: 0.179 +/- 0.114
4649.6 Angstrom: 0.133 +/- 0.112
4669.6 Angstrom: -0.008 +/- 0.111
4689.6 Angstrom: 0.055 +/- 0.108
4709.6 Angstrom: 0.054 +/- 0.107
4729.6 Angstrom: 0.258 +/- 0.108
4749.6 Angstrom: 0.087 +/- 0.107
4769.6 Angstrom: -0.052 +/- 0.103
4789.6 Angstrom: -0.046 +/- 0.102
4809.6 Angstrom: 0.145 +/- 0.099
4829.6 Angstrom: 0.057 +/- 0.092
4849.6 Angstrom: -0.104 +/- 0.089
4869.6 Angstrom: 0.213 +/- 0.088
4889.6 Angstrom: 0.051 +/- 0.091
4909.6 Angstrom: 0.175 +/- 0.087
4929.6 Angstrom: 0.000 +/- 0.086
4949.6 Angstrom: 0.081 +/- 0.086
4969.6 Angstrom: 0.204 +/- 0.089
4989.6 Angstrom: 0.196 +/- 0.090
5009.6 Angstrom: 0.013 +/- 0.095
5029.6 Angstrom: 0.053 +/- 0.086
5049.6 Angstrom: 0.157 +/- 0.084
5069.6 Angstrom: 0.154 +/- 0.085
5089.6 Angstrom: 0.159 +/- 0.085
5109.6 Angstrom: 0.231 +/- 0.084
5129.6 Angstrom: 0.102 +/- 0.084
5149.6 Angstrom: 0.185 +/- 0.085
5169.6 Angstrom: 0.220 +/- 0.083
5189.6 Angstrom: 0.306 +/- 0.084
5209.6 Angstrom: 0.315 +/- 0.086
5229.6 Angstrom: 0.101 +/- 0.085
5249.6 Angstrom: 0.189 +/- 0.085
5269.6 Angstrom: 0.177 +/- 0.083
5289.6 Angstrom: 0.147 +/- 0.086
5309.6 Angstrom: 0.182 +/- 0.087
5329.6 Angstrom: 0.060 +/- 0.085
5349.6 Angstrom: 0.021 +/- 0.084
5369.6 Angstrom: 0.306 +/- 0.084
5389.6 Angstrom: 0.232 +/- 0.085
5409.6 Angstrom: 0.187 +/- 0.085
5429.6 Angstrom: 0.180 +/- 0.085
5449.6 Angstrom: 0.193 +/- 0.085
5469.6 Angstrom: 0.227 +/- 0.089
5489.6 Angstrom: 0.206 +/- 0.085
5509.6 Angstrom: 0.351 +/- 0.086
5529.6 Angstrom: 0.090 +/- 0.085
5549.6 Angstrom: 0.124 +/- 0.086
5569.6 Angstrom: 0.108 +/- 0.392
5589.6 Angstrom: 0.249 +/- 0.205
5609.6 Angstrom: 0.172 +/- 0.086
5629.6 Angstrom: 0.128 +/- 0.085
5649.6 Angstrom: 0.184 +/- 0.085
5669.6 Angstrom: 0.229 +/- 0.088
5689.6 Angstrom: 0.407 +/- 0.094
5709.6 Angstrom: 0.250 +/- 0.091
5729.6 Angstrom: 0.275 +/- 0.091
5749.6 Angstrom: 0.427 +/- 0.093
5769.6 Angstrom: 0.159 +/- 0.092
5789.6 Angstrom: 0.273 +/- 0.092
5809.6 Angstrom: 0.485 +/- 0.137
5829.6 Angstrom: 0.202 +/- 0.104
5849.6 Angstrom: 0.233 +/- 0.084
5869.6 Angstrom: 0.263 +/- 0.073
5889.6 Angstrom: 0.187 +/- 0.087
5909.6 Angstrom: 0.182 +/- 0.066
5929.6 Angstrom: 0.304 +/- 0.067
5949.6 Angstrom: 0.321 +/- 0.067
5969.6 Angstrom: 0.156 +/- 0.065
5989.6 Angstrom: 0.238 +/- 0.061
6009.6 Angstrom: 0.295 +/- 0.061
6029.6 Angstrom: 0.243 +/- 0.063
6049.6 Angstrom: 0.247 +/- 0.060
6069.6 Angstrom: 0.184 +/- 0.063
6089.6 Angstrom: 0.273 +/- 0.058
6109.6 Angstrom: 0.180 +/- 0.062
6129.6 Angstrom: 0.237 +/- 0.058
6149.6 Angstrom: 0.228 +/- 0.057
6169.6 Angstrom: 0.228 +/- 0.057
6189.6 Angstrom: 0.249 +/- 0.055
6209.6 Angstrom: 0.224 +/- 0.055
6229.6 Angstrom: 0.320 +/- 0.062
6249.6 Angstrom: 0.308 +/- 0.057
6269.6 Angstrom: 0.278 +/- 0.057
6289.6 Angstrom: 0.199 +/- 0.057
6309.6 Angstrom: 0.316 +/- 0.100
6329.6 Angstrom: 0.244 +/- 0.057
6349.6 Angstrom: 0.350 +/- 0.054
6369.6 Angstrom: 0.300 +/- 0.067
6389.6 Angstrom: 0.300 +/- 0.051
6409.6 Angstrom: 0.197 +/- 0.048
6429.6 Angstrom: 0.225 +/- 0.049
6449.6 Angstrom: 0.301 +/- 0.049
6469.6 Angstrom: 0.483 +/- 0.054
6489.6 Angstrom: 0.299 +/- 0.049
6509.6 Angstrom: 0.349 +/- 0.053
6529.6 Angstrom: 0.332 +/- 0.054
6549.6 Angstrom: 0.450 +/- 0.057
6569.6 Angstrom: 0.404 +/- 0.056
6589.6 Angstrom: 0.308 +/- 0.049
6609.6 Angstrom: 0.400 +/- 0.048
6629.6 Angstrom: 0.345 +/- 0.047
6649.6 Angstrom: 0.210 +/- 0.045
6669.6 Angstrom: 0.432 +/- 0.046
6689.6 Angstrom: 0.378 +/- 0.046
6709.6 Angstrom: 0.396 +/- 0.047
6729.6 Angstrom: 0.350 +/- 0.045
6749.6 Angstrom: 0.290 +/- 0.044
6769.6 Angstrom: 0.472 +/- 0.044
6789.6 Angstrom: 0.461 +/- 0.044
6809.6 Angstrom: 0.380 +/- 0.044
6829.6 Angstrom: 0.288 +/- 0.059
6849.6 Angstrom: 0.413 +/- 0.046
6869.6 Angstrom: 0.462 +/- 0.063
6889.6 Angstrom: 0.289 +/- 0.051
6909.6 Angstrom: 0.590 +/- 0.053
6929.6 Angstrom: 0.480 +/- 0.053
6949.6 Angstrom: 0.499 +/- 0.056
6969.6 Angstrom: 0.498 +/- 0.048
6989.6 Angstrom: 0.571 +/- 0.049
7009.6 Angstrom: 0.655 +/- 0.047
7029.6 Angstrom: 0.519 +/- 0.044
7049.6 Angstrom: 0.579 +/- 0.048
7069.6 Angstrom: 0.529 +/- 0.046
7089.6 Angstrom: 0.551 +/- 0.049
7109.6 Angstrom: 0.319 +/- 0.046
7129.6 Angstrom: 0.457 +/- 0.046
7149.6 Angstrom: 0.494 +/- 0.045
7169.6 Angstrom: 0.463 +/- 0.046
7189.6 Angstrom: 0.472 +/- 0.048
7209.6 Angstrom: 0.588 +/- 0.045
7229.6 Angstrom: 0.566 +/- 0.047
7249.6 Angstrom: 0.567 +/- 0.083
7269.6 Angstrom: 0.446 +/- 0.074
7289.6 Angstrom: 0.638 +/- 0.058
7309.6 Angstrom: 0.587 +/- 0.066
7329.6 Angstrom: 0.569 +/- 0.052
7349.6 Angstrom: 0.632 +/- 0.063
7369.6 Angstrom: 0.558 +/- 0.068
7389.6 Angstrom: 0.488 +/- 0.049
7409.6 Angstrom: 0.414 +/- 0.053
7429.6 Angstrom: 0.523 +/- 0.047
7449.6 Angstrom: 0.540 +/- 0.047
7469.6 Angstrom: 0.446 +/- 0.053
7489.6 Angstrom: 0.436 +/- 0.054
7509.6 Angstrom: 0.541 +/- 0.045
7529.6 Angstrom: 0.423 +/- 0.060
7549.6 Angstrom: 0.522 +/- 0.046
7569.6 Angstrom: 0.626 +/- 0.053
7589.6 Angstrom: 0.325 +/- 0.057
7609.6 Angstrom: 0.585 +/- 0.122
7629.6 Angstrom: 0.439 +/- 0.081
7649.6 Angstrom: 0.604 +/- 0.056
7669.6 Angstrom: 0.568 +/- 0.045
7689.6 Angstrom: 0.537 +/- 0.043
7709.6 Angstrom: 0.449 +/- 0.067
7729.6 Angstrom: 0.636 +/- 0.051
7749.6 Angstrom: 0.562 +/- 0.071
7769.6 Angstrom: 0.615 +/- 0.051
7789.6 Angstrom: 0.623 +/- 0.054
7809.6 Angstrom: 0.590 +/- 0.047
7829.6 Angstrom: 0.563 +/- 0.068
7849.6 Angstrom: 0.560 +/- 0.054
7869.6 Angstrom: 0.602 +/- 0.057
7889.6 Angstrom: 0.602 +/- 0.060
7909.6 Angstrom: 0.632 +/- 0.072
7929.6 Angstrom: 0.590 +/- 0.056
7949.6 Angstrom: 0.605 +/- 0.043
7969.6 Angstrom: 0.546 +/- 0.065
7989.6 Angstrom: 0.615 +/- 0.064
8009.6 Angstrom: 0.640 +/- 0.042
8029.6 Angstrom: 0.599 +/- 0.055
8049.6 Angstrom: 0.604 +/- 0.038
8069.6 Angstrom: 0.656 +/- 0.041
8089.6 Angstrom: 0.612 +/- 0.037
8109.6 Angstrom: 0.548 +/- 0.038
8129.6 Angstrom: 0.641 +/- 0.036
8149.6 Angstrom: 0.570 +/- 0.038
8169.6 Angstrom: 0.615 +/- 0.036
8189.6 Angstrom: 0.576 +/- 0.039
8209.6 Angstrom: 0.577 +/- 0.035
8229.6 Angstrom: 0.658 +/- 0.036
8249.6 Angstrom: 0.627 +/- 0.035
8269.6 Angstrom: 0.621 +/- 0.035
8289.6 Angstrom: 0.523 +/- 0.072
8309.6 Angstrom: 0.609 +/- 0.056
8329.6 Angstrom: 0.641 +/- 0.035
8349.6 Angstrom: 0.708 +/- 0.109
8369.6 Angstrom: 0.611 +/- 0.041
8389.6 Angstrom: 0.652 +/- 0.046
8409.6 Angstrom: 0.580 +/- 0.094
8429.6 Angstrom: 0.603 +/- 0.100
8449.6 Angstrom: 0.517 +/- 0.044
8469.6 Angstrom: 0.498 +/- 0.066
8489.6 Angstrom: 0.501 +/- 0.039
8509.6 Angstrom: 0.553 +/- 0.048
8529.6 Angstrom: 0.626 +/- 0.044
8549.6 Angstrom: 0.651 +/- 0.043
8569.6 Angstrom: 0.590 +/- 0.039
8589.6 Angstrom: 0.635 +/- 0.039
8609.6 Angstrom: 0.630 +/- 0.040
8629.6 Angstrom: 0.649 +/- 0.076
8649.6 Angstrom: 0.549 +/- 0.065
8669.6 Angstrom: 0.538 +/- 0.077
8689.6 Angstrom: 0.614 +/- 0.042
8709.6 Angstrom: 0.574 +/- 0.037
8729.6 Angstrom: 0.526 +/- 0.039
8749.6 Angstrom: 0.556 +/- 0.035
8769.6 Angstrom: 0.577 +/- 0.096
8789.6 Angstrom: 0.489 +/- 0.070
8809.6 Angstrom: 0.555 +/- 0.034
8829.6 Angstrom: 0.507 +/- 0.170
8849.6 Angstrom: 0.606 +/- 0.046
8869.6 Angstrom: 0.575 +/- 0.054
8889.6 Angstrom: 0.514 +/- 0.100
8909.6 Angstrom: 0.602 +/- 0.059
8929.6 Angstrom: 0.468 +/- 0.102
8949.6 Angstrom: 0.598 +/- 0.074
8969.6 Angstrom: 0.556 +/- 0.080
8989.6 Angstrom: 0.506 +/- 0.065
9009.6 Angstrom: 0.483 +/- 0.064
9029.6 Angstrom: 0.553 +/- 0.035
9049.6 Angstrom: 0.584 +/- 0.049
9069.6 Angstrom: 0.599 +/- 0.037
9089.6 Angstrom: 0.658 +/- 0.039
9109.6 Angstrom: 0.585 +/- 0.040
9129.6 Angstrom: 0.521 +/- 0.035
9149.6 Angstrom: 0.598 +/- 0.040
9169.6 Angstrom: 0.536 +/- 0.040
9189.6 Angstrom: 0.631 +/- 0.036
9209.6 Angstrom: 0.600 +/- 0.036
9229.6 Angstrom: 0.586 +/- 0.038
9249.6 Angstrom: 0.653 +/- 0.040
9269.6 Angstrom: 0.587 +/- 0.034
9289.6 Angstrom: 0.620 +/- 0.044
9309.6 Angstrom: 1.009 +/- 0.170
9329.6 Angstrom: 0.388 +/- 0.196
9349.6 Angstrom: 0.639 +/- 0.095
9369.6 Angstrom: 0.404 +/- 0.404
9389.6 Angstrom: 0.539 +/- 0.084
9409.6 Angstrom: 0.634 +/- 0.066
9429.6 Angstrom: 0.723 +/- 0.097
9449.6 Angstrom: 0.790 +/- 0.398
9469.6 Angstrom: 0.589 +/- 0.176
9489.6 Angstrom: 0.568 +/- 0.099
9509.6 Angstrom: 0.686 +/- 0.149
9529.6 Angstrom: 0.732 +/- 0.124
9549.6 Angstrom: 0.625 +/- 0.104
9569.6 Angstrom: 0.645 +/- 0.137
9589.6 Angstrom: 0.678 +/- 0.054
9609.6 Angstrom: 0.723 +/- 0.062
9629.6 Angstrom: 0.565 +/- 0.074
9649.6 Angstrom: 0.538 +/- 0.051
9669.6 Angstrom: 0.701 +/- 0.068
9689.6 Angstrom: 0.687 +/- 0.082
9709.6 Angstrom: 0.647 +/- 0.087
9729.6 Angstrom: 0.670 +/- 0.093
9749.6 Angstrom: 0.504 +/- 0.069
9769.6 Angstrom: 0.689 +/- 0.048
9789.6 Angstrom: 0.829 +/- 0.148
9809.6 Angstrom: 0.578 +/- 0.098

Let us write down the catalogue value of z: 0.73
